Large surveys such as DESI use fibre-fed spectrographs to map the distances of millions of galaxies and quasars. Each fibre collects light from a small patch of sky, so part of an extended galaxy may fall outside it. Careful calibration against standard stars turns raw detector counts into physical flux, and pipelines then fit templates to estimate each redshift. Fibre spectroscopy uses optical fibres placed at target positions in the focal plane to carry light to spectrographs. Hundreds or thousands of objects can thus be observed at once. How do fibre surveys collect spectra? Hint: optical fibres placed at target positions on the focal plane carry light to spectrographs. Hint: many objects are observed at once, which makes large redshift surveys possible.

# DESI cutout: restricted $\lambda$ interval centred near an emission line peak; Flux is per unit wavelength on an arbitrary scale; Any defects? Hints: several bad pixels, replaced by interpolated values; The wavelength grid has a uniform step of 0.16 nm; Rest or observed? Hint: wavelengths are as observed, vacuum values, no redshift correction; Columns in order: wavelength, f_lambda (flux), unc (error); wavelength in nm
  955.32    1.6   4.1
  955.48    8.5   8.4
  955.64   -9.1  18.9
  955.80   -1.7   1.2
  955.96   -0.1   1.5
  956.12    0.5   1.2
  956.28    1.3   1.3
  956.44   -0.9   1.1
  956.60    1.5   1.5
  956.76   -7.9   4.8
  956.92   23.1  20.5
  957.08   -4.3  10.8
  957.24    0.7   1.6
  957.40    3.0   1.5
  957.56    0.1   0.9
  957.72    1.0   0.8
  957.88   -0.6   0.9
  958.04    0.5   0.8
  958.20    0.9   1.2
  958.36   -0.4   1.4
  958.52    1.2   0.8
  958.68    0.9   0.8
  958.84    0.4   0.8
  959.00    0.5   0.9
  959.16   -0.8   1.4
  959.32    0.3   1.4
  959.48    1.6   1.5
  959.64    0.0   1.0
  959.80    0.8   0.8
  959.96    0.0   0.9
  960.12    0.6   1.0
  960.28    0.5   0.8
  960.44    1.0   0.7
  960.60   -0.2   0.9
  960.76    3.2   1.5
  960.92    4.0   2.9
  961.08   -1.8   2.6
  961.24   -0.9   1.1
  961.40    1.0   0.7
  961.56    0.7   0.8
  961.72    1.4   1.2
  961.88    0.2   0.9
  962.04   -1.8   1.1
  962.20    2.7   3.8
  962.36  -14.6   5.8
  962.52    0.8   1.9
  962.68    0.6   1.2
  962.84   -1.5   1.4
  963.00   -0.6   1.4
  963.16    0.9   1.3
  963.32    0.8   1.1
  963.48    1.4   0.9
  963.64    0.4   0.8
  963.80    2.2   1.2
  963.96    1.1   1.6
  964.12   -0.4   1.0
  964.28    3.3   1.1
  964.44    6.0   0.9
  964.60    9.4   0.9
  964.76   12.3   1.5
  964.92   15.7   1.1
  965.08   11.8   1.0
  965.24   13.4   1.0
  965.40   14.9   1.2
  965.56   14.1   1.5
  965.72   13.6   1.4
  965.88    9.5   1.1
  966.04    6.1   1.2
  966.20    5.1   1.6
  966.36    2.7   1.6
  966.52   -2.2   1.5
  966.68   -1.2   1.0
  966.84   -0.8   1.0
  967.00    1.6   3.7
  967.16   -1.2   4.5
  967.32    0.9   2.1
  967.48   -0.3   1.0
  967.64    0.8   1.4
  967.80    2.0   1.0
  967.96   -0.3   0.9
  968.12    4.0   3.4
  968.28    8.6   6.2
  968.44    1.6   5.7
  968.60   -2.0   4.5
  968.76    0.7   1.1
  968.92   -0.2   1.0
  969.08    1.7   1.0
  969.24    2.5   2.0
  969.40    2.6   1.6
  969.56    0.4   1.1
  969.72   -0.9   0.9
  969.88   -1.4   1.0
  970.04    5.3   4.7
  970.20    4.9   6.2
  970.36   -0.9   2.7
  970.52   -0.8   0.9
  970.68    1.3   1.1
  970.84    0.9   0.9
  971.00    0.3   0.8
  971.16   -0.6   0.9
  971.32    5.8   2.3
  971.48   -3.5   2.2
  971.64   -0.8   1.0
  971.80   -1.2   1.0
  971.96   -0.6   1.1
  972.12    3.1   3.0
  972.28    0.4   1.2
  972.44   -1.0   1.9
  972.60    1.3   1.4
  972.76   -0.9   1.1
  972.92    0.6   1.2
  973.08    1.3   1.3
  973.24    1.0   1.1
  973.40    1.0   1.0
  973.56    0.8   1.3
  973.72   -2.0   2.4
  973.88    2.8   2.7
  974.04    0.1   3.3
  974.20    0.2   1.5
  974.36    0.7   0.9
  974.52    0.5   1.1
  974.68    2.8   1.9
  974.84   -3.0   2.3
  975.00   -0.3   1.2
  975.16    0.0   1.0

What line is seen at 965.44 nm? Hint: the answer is [O II]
